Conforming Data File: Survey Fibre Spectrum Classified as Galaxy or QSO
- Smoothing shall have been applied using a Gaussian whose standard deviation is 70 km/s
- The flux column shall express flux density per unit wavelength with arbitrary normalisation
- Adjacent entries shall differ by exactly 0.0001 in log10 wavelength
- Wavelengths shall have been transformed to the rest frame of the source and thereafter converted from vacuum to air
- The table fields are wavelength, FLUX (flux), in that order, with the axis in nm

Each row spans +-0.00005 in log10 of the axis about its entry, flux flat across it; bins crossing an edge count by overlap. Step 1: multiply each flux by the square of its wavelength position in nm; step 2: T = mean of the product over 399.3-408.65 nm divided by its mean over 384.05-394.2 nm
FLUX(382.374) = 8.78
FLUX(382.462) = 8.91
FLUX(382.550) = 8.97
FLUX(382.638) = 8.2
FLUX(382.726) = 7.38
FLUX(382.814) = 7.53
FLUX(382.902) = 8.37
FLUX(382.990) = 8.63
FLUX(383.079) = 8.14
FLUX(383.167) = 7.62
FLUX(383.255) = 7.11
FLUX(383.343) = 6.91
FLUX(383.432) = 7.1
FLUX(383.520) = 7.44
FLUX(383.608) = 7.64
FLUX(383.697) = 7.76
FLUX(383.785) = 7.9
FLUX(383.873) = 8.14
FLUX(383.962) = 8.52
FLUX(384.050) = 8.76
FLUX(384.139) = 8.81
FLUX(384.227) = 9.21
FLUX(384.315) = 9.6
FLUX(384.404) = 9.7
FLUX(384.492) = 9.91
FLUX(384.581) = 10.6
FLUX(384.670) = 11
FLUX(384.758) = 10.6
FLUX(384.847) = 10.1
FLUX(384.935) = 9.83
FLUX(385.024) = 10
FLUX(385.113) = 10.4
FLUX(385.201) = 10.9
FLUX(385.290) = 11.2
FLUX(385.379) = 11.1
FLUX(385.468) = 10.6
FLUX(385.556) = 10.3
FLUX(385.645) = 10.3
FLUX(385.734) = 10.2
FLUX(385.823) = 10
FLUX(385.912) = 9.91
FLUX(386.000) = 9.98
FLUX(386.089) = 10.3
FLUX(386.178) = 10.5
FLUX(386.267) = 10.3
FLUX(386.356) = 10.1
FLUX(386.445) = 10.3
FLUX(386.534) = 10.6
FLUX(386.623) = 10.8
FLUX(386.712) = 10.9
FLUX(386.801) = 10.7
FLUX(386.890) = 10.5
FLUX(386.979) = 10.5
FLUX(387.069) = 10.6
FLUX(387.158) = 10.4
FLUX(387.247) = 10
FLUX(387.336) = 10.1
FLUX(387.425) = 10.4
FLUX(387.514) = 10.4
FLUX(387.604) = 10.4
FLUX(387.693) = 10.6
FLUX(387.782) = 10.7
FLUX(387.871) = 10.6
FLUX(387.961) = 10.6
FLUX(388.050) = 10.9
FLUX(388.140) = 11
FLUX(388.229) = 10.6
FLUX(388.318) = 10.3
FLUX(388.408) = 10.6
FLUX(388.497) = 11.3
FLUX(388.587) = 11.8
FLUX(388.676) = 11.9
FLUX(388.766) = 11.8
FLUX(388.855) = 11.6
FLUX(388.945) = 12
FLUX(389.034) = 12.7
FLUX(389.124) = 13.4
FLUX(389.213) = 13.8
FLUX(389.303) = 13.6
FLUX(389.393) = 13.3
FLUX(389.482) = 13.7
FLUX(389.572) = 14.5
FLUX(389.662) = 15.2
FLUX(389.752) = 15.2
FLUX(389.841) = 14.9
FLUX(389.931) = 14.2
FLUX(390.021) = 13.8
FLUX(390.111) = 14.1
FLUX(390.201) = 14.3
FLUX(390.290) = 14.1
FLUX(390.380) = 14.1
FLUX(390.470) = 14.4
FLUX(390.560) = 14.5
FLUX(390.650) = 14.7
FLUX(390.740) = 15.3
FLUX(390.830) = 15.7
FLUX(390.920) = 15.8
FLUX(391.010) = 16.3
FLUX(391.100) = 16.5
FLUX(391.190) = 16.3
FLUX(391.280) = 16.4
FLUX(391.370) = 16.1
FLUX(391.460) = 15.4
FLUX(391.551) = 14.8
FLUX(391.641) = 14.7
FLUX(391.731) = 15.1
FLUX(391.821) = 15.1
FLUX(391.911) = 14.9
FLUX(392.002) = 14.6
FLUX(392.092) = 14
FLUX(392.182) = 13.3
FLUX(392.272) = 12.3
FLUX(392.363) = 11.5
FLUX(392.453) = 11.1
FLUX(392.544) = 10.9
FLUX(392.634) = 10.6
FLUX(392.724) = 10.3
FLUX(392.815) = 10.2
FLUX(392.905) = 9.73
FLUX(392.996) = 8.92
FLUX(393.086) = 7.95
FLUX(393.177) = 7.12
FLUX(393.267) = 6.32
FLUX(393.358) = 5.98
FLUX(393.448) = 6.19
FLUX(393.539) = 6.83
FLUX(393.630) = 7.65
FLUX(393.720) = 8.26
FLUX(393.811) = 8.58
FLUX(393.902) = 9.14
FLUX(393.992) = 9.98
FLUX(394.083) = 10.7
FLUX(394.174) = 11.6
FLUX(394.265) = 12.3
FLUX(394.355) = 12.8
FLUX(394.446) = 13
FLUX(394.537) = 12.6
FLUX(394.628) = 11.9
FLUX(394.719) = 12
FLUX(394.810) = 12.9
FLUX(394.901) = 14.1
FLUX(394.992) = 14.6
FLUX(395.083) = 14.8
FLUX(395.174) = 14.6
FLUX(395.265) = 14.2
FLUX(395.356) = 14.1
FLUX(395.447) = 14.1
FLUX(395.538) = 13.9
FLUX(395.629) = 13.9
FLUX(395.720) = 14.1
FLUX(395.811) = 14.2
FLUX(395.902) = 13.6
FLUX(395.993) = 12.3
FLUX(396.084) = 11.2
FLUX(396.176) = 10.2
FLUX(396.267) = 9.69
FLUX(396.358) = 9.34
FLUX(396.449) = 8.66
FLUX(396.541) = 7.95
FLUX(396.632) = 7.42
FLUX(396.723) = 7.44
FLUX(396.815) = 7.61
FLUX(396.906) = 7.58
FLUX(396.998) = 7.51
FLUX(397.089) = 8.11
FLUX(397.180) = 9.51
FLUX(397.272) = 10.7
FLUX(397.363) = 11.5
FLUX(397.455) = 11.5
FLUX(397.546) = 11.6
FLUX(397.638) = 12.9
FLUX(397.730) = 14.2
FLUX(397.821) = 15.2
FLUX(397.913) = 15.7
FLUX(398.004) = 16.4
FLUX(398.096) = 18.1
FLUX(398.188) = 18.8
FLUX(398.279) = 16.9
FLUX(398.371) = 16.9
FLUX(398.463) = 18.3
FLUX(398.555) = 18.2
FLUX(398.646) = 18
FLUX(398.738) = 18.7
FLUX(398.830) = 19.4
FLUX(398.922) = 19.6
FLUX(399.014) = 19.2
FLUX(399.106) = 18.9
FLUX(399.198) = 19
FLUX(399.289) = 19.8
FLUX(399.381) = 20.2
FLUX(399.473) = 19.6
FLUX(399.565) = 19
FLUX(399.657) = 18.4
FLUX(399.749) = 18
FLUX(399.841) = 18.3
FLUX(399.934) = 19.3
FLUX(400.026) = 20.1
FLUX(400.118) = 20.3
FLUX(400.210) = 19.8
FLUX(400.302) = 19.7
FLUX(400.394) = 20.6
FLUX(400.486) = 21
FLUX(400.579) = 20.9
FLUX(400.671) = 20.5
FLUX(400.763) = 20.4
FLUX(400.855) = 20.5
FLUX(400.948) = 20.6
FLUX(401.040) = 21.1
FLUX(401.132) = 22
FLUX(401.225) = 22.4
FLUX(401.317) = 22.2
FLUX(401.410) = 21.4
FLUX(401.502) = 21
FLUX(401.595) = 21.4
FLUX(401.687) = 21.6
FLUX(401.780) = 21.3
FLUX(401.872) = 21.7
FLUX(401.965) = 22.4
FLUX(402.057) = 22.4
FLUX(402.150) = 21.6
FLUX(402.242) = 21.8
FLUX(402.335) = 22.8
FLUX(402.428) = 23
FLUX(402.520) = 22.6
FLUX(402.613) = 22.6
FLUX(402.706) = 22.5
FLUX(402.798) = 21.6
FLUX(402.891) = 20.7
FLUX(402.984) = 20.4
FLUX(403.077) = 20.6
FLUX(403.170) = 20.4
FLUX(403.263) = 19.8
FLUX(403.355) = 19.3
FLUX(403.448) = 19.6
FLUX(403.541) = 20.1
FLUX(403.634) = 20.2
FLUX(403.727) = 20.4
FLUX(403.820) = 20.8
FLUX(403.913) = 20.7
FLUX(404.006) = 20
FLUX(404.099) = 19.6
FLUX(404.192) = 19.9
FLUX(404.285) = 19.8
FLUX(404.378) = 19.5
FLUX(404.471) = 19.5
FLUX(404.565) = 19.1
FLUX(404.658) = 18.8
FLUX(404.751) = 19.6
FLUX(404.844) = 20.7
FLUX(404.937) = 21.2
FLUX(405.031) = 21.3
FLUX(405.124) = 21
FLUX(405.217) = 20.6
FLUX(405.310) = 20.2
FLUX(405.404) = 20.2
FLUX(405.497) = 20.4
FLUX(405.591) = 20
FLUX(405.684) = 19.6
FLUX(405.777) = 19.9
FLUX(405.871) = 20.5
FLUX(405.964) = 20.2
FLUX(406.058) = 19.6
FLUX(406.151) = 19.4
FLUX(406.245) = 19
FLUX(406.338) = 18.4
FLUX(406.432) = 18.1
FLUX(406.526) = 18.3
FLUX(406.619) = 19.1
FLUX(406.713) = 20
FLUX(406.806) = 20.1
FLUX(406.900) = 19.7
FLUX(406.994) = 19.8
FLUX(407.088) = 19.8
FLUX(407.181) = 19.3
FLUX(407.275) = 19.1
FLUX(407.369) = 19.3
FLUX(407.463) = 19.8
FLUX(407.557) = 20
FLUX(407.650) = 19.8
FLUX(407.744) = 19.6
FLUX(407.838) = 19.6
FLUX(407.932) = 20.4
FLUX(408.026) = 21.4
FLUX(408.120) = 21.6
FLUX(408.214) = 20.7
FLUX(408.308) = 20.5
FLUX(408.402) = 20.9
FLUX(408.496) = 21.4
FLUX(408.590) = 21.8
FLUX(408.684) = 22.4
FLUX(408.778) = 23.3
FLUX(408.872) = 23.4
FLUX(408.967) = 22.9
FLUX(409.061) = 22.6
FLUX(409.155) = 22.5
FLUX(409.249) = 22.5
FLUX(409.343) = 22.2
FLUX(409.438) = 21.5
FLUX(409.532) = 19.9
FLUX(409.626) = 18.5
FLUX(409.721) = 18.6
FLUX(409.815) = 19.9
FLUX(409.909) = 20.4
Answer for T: 1.9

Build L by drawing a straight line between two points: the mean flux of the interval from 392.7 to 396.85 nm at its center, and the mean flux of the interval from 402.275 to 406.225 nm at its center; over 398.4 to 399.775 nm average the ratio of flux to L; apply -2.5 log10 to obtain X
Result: -0.24 mag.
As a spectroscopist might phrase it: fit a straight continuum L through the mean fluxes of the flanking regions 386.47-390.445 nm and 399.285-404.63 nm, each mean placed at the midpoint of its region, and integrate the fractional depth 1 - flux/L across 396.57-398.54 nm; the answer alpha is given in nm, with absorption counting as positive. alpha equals 0.58 nm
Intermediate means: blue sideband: 12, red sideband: 20.6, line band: 12.6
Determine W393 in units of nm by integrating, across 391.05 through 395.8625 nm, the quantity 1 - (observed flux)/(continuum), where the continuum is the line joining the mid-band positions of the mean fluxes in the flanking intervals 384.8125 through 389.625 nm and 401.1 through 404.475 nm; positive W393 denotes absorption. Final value 0.91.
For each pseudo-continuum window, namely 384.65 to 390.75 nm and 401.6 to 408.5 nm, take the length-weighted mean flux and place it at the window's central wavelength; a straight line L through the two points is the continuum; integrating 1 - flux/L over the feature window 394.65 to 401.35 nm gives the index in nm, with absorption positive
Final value 0.52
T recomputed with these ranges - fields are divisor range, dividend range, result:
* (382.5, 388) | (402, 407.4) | 2.32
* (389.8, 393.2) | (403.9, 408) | 1.57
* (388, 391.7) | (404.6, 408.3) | 1.57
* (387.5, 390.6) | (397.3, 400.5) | 1.48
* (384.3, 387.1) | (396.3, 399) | 1.36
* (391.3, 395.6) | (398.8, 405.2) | 1.82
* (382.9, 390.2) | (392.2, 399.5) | 1.23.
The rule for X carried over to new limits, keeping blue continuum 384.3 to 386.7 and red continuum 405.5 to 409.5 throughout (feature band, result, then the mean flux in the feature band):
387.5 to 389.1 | 0.05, 11.1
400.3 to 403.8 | -0.18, 21.2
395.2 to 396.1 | 0.10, 13.7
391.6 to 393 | 0.09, 12.4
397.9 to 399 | -0.11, 18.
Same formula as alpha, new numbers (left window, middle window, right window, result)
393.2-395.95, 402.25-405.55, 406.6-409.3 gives -0.47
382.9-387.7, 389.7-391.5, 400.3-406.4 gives -0.30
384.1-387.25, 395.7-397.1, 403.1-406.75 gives 0.52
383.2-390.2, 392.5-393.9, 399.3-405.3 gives 0.61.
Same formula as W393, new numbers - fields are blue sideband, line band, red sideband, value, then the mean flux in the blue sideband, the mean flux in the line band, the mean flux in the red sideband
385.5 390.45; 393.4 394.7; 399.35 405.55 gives 0.447 nm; 11.6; 10.1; 20.6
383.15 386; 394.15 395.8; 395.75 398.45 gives -0.283 nm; 9.38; 13.5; 11.9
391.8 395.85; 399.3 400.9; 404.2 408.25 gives -0.415 nm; 11.5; 19.8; 19.9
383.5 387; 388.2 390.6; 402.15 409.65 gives -0.223 nm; 9.91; 13.2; 20.5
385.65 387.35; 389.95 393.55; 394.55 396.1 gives -0.184 nm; 10.4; 12.8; 13.6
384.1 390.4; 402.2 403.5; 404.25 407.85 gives -0.210 nm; 11.3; 21.3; 19.7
